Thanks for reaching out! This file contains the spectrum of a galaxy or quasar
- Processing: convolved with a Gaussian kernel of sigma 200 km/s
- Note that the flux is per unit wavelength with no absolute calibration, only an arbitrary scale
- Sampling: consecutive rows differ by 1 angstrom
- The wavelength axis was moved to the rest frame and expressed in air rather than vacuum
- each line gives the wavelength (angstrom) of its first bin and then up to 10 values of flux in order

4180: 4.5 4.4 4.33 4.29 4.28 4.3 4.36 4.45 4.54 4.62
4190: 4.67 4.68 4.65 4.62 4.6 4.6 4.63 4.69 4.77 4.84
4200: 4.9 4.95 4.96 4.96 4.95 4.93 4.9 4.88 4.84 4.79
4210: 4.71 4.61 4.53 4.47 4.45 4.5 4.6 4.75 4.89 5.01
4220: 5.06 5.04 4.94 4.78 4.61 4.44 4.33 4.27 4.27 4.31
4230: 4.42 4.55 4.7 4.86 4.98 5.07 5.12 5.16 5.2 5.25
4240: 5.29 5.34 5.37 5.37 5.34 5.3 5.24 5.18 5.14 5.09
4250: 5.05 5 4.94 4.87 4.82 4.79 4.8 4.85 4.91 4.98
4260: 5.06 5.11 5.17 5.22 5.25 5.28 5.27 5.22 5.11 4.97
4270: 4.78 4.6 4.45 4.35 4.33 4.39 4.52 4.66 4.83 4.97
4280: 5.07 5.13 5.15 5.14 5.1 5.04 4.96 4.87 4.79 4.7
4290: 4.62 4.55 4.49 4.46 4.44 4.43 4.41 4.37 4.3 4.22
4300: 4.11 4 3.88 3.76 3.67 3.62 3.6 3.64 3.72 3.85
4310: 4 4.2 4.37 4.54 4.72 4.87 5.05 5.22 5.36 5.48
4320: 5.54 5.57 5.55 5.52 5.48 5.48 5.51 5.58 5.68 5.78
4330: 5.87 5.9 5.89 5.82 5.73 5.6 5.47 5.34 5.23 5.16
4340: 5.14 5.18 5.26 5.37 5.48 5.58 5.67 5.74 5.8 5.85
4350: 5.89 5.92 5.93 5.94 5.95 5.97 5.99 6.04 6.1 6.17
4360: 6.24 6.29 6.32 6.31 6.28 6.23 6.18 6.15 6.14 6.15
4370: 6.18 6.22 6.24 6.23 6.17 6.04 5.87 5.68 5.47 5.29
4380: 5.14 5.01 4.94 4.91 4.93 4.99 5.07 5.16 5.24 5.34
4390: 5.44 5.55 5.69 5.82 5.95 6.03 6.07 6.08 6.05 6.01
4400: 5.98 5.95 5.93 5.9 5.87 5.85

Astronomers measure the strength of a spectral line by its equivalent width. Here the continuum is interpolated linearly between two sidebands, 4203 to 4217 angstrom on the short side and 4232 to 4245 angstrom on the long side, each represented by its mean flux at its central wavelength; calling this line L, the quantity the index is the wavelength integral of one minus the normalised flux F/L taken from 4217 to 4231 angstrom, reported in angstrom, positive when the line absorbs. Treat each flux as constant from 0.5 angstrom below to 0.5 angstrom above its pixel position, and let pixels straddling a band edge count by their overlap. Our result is 0.84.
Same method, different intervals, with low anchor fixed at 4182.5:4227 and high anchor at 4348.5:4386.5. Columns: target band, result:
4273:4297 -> 2.4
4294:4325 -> 5.3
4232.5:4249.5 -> -0.9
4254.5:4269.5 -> 0.1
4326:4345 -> 0.3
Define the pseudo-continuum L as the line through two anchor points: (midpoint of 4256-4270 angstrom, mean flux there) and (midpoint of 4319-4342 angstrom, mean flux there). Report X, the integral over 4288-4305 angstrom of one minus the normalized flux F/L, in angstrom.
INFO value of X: 3.3 angstrom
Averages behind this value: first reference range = 5.08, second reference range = 5.54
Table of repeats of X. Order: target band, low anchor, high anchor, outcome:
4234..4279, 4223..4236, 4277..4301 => -3.5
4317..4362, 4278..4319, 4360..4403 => -4.8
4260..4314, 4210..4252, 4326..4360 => 7.3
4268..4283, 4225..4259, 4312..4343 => 1.1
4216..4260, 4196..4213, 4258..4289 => -0.5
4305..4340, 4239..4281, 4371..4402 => 1.3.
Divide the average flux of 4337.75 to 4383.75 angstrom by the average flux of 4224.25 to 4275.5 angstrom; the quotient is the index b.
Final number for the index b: 1.18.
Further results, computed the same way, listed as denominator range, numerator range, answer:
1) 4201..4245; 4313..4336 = 1.13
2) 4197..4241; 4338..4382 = 1.22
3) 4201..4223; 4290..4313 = 0.86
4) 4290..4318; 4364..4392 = 1.32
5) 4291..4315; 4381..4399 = 1.32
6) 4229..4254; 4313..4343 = 1.07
